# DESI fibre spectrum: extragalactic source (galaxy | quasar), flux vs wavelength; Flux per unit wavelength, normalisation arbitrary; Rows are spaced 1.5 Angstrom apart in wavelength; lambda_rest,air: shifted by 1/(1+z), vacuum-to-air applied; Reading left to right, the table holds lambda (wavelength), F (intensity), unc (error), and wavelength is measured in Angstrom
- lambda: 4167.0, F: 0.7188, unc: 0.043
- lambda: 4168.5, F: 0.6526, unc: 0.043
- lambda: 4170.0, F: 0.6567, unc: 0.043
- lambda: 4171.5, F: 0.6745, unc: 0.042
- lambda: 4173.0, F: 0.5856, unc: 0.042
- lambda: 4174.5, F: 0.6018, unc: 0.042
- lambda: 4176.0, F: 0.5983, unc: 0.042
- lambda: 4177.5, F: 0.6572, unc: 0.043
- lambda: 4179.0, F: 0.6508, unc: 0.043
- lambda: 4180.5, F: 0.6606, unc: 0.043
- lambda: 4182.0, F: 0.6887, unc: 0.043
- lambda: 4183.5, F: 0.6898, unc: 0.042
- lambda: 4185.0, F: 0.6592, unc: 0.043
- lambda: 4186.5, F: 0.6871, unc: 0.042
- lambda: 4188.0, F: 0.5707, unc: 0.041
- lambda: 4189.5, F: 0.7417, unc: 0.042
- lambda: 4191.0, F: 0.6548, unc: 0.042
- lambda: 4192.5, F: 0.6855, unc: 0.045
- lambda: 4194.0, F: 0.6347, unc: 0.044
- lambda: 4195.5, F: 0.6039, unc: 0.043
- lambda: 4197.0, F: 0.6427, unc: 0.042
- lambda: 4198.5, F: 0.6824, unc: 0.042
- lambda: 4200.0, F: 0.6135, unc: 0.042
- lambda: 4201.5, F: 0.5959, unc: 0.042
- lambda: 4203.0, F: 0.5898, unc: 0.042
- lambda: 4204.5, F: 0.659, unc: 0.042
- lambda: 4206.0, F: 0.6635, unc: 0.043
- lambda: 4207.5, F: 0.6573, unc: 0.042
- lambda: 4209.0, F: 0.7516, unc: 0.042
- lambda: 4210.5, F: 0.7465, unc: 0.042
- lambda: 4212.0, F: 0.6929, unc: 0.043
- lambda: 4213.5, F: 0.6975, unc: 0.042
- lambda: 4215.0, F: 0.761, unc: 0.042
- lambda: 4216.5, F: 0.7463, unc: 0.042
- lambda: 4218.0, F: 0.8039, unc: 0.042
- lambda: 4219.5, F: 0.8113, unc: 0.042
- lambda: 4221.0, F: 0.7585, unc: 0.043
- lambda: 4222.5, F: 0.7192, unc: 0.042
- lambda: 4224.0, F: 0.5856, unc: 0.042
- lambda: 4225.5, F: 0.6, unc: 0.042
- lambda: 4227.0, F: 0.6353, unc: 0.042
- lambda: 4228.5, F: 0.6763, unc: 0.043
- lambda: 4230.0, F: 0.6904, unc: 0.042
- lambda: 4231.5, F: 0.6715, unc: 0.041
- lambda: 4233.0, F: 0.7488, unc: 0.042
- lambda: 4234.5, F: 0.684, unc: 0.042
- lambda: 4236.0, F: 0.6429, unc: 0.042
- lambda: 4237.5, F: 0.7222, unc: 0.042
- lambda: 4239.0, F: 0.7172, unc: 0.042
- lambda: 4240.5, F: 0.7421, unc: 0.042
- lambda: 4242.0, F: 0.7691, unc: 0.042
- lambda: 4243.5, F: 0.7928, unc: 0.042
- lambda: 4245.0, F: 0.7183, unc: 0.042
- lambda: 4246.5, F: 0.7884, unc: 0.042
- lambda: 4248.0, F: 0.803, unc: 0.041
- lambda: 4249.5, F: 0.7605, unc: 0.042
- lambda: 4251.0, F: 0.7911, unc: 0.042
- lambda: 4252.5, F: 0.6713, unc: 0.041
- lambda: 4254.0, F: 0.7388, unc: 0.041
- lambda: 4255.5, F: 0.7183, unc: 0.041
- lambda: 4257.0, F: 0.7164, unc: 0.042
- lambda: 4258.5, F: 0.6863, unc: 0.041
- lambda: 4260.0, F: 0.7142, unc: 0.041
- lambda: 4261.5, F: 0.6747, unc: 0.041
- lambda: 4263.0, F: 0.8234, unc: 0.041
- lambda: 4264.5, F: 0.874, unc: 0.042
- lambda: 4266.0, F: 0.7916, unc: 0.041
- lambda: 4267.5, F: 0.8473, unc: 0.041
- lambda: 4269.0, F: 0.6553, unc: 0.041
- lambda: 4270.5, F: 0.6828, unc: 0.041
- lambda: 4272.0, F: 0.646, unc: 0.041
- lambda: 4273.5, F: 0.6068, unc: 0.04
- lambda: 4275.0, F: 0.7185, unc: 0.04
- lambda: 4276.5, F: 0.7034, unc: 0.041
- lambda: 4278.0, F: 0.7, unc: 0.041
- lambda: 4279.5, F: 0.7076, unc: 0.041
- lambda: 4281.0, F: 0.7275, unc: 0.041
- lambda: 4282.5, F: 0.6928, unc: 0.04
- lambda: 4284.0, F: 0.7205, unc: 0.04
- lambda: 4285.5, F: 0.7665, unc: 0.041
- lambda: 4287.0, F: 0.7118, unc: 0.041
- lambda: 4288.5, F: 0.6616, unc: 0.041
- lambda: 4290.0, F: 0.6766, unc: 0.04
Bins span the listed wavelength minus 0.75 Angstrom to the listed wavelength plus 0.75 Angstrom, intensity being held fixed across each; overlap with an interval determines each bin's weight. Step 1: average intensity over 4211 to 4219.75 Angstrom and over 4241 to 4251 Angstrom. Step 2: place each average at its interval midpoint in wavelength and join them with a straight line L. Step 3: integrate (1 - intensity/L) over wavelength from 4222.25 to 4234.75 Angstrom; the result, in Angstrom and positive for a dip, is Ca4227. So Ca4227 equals 1.55 Angstrom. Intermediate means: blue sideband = 0.749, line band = 0.665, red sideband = 0.773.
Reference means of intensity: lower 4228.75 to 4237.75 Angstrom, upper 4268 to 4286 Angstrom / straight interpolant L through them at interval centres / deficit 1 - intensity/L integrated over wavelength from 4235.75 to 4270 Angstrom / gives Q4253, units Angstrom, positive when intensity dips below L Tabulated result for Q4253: -2.69 Angstrom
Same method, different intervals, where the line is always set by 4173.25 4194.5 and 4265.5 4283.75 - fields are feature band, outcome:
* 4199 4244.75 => -1.5 Angstrom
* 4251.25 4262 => -0.2 Angstrom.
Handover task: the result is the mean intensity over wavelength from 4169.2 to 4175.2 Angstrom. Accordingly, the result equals 0.63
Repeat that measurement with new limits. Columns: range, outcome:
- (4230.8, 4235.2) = 0.702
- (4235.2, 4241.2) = 0.706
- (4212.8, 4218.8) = 0.753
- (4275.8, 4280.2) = 0.704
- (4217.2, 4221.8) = 0.79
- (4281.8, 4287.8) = 0.723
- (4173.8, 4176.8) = 0.601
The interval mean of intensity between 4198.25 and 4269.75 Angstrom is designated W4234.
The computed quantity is 0.717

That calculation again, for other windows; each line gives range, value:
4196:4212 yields 0.661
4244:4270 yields 0.751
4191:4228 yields 0.68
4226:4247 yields 0.712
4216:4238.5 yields 0.699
